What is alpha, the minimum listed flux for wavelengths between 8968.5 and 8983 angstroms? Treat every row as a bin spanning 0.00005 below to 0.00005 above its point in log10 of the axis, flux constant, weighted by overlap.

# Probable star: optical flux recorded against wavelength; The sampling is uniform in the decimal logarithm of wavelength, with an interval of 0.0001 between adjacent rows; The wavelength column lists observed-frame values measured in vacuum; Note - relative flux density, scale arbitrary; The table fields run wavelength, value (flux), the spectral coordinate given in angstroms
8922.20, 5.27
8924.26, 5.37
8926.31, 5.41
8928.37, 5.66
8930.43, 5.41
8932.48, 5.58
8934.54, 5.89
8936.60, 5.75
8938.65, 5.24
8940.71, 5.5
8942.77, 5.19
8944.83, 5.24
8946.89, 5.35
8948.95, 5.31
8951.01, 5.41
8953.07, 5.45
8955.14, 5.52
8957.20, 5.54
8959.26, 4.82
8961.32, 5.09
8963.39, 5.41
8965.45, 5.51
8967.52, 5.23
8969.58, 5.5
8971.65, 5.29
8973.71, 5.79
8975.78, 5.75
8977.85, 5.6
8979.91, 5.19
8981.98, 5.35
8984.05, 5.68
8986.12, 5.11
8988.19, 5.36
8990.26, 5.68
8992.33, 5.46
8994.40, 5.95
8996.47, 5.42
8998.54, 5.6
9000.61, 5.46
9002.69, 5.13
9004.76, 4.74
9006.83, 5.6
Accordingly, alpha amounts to 5.19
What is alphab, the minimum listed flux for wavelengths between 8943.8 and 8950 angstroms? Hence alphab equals 5.24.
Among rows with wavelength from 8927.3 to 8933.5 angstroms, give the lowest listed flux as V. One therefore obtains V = 5.41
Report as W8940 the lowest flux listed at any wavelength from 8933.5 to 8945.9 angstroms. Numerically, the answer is 5.19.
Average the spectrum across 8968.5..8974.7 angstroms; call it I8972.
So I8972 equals 5.53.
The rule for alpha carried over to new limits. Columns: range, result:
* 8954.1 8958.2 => 5.52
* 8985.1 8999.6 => 5.11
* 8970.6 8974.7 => 5.29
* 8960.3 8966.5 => 5.09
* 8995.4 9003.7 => 5.13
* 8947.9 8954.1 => 5.31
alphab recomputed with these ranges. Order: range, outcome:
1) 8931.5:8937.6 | 5.58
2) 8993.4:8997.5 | 5.42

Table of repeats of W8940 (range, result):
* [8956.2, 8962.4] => 4.82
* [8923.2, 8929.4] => 5.37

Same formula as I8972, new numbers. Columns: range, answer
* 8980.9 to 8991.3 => 5.43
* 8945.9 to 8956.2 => 5.41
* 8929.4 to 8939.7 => 5.58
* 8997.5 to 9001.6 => 5.54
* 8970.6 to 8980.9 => 5.53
